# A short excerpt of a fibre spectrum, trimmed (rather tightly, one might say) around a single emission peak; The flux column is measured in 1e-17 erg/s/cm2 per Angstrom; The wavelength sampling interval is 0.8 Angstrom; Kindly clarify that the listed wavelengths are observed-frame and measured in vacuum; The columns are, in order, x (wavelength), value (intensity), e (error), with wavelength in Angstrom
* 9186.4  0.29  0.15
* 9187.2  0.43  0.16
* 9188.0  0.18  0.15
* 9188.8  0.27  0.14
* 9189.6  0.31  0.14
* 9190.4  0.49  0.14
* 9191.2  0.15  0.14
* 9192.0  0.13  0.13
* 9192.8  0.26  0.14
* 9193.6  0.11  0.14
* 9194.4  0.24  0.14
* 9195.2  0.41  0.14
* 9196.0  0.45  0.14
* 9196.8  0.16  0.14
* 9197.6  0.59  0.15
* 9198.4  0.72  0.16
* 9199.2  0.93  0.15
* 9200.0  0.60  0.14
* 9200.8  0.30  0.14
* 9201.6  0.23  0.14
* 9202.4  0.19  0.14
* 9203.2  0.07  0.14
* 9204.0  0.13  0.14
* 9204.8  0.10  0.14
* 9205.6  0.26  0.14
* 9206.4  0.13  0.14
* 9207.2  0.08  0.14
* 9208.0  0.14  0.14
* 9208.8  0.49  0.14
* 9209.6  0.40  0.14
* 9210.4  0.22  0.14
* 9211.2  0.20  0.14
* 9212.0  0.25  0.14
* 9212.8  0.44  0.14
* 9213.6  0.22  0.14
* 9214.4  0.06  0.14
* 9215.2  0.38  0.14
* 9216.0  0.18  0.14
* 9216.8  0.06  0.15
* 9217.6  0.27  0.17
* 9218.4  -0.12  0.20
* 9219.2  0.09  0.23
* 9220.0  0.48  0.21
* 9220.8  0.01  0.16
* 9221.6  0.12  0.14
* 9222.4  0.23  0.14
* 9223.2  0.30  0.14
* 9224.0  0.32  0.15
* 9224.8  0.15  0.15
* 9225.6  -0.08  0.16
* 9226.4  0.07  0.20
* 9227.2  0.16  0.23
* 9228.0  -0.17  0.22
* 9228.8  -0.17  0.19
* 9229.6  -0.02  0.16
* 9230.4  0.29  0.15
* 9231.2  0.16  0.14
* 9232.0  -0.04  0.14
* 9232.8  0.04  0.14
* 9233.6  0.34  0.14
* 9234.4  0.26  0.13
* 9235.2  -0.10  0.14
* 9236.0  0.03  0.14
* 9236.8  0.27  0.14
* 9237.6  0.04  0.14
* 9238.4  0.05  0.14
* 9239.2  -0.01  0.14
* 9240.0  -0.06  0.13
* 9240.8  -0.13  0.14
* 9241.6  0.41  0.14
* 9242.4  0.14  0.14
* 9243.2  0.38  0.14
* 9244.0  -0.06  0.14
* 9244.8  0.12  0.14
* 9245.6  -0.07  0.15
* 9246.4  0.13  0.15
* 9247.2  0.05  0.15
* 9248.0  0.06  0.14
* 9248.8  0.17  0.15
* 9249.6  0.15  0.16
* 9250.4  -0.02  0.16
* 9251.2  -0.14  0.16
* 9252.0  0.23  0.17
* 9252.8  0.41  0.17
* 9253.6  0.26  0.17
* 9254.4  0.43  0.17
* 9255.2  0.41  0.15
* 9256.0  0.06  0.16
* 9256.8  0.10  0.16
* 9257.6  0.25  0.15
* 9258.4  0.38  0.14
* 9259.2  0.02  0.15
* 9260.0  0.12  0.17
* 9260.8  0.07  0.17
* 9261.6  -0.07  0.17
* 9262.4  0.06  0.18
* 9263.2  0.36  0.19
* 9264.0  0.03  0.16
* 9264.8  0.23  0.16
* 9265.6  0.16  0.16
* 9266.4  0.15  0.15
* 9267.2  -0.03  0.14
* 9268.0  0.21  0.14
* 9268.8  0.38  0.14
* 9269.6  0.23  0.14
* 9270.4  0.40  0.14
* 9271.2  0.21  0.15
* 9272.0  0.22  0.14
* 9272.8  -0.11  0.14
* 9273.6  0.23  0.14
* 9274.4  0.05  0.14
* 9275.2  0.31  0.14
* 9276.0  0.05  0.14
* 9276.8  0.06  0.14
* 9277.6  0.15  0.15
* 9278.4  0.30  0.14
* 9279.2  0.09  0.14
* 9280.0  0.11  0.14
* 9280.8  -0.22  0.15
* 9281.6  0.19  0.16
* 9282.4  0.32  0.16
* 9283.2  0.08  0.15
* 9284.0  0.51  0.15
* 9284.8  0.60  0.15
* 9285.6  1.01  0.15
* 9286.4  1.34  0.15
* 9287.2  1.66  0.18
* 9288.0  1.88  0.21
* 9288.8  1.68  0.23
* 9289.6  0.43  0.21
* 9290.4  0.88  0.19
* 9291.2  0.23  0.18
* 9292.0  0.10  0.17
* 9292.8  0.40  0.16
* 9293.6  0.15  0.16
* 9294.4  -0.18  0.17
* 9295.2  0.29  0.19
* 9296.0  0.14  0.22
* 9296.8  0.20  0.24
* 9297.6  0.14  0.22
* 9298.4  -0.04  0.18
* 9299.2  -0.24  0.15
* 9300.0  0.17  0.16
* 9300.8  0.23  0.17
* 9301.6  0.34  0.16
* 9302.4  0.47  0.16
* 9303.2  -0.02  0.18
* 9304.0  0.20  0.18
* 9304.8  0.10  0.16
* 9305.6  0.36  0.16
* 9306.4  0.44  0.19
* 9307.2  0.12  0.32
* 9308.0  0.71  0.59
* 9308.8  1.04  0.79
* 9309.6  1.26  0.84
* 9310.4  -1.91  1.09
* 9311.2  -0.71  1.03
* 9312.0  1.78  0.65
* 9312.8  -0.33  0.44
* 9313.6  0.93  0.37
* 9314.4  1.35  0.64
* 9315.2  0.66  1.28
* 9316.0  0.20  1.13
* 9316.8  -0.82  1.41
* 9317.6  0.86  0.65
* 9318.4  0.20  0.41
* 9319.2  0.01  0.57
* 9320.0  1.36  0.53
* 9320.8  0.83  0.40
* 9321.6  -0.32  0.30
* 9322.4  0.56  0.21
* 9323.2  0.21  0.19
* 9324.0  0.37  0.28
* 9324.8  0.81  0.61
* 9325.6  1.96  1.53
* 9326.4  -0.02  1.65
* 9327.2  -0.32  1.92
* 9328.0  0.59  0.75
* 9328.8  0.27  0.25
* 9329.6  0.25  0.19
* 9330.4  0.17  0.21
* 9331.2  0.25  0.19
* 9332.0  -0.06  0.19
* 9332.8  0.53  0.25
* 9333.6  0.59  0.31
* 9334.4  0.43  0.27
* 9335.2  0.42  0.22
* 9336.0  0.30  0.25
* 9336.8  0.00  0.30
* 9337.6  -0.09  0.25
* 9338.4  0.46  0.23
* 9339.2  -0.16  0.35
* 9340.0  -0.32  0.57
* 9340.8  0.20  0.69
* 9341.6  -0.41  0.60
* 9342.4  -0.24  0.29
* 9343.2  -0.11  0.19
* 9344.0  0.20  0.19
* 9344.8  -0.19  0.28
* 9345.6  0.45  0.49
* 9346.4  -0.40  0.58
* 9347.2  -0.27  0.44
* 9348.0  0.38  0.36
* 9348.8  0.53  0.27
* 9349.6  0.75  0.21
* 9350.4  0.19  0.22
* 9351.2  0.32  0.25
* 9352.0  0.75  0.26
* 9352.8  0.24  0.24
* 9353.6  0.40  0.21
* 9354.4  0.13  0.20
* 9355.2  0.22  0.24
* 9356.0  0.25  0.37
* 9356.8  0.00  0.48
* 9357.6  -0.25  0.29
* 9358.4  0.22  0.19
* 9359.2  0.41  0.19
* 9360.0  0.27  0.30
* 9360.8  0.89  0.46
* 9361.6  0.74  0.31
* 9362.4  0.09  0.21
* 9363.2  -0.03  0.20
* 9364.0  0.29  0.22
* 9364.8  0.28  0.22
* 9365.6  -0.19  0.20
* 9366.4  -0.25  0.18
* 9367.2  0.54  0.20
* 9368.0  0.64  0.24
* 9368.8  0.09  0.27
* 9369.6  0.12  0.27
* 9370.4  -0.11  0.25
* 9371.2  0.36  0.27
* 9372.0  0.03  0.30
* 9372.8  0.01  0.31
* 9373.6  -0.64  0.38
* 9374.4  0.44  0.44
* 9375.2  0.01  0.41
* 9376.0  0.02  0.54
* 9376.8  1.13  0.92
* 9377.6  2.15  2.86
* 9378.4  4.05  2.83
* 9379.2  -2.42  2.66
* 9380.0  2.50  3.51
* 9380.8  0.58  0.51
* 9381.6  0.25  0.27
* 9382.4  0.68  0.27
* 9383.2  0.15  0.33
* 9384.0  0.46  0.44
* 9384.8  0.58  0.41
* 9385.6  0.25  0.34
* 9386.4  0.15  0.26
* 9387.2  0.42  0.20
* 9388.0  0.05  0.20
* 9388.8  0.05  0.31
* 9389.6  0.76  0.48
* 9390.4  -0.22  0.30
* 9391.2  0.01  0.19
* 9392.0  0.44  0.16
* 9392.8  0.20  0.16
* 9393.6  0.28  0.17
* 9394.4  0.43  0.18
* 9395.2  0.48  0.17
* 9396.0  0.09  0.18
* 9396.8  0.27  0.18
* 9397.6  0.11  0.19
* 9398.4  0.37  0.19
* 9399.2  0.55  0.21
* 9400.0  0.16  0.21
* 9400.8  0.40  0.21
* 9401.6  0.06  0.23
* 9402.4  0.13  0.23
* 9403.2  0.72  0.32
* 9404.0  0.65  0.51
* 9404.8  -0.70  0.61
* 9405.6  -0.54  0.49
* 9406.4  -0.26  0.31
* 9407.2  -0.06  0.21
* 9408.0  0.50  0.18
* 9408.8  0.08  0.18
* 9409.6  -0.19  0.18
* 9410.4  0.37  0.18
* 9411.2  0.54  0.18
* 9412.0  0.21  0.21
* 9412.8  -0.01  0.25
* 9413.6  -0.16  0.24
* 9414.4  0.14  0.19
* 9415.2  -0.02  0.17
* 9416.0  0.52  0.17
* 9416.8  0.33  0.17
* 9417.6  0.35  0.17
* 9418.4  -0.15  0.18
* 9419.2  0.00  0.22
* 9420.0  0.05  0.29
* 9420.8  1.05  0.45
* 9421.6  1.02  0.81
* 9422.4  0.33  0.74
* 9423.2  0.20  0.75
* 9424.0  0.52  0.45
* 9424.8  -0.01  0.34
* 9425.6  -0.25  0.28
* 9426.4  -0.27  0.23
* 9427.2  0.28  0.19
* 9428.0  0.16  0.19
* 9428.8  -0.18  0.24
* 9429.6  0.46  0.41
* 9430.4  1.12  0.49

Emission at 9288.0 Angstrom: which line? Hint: [O III] 5007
